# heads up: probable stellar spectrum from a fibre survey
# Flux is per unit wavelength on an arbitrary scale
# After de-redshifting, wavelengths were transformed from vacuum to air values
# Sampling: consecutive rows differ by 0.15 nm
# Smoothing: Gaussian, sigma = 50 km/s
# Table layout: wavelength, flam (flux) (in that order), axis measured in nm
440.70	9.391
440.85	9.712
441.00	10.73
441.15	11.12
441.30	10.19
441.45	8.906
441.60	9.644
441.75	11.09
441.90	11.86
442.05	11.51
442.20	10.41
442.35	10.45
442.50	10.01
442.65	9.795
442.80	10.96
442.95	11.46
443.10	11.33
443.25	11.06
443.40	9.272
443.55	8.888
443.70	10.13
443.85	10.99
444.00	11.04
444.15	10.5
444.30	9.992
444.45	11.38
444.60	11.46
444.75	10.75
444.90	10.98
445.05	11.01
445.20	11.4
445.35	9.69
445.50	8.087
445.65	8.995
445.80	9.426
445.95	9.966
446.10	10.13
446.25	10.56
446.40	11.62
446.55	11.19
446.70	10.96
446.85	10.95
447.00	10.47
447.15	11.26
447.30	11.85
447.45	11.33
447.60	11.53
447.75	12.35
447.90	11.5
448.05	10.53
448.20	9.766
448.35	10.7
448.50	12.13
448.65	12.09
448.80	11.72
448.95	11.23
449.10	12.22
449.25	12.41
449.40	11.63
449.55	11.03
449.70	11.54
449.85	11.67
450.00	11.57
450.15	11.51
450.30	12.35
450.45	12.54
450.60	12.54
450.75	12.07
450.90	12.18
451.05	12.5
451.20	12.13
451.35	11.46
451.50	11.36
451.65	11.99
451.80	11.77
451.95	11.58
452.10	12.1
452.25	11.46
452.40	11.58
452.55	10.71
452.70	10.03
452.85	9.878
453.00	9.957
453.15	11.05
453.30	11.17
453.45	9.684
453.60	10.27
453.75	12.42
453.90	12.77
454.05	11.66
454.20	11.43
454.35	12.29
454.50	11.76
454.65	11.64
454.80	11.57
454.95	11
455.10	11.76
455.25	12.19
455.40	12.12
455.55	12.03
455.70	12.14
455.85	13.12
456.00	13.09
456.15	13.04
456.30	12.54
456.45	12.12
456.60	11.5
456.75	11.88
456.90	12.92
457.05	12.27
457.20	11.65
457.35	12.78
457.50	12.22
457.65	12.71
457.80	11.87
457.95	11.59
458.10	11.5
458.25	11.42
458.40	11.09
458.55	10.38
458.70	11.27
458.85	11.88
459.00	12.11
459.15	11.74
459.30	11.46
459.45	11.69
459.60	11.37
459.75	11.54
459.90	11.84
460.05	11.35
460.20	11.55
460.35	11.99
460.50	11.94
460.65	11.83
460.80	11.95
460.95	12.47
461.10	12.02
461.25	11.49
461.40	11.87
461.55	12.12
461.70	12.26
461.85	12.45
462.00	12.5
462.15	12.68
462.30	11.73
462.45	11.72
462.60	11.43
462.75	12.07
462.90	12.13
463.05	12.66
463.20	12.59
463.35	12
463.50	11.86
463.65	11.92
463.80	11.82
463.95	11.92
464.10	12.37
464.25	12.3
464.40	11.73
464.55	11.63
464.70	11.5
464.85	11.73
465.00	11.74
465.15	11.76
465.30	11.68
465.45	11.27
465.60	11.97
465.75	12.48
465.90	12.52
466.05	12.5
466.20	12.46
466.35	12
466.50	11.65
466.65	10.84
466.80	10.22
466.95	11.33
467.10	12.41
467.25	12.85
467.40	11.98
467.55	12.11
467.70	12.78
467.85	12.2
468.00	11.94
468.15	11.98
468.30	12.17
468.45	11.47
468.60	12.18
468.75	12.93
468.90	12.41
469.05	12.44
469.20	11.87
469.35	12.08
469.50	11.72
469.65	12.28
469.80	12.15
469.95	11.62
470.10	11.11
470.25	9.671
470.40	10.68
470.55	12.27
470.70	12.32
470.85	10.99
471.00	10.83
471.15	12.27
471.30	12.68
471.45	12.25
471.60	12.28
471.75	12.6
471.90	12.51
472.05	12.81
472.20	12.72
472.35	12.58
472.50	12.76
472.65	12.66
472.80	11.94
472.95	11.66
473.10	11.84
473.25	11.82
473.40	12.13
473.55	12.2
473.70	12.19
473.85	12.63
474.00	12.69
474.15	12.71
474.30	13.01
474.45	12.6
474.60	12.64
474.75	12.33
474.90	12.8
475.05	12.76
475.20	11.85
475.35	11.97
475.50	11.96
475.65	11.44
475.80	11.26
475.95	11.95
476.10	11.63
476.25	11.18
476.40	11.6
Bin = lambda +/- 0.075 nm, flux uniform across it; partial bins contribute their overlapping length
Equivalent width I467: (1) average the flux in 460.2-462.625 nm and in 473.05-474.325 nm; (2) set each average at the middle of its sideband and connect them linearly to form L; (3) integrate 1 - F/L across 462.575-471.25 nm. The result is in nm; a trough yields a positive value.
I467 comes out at 0.19 nm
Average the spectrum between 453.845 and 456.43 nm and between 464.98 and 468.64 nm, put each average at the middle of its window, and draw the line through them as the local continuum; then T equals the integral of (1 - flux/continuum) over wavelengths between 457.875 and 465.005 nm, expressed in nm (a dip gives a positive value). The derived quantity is 0.11 nm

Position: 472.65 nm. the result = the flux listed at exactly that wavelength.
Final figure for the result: 12.66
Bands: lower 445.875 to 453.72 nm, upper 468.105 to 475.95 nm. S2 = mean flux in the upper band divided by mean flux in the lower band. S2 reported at 1.1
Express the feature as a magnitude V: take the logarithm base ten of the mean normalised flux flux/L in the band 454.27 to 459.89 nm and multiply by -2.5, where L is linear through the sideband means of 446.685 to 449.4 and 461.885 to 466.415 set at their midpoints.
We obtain -0.016 mag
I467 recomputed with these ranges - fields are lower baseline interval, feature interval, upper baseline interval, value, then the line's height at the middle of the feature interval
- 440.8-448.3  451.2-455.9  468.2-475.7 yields -0.16 nm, 11.1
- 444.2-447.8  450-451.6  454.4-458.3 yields -0.10 nm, 11.4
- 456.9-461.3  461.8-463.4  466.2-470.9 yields -0.05 nm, 11.8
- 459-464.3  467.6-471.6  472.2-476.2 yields 0.08 nm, 12.1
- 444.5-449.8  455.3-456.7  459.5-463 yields -0.10 nm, 11.6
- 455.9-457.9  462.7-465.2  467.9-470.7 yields 0.02 nm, 12.1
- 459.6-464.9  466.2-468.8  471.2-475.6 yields 0.05 nm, 12.2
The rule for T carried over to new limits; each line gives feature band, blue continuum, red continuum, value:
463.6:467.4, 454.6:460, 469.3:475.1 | 0.06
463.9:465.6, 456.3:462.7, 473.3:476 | 0.03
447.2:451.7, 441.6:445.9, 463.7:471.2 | -0.37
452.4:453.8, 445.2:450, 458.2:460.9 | 0.08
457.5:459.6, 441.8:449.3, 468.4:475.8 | -0.03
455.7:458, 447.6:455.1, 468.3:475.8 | -0.13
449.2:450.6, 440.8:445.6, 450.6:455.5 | -0.08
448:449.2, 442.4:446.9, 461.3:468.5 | -0.06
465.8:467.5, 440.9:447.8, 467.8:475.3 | 0.00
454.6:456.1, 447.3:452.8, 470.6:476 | -0.04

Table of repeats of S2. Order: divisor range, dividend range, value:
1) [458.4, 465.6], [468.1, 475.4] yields 1.02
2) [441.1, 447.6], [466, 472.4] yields 1.13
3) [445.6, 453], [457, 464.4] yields 1.05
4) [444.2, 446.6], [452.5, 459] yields 1.12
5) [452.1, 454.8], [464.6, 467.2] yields 1.05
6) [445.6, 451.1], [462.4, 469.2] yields 1.06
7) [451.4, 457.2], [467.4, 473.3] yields 1.03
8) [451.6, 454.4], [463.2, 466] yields 1.06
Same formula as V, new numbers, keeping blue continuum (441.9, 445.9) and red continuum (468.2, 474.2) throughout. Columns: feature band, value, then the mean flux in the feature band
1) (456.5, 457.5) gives -0.09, 12.2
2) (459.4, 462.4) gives -0.04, 11.9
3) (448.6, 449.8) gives -0.09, 11.7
